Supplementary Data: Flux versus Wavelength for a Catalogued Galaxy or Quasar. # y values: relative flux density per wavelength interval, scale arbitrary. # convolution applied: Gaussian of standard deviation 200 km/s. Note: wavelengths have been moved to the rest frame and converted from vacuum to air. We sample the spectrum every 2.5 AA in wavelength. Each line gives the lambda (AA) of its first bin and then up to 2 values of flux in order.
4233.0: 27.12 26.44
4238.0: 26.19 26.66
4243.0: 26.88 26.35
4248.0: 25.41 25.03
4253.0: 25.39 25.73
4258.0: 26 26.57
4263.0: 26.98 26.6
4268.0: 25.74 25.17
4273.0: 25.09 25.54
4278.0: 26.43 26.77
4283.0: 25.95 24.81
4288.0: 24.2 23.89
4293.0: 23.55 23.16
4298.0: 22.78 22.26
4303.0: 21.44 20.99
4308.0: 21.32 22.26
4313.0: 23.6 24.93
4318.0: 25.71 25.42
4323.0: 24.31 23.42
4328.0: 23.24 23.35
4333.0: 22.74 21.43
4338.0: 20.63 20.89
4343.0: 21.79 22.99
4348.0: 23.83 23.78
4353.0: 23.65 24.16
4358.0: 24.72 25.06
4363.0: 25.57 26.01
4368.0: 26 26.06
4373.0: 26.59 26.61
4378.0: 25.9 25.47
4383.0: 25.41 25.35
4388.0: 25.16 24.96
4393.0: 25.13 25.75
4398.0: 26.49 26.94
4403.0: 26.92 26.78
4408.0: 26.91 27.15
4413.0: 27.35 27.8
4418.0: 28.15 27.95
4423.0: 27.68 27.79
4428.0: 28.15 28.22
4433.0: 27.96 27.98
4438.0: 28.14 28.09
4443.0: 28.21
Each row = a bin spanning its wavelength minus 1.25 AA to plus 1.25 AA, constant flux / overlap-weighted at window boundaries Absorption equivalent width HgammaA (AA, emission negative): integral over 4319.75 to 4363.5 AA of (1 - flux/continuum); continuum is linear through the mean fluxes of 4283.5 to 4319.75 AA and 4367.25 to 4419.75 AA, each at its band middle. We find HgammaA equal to 2.30 AA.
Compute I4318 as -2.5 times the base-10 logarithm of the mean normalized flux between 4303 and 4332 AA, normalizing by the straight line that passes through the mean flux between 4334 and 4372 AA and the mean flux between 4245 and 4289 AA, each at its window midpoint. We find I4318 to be 0.05 mag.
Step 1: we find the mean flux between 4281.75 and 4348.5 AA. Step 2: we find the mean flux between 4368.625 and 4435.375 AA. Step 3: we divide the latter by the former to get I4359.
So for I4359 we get 1.2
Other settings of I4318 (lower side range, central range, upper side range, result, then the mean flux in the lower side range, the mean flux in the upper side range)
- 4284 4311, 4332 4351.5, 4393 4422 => 0.106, 22.8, 27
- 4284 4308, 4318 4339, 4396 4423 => 0.041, 23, 27.2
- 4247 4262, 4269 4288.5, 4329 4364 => -0.022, 25.7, 23.2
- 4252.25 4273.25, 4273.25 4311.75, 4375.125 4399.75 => 0.095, 26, 25.6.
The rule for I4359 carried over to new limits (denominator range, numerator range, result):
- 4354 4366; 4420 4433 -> 1.12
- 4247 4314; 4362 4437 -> 1.09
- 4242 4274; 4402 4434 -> 1.07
